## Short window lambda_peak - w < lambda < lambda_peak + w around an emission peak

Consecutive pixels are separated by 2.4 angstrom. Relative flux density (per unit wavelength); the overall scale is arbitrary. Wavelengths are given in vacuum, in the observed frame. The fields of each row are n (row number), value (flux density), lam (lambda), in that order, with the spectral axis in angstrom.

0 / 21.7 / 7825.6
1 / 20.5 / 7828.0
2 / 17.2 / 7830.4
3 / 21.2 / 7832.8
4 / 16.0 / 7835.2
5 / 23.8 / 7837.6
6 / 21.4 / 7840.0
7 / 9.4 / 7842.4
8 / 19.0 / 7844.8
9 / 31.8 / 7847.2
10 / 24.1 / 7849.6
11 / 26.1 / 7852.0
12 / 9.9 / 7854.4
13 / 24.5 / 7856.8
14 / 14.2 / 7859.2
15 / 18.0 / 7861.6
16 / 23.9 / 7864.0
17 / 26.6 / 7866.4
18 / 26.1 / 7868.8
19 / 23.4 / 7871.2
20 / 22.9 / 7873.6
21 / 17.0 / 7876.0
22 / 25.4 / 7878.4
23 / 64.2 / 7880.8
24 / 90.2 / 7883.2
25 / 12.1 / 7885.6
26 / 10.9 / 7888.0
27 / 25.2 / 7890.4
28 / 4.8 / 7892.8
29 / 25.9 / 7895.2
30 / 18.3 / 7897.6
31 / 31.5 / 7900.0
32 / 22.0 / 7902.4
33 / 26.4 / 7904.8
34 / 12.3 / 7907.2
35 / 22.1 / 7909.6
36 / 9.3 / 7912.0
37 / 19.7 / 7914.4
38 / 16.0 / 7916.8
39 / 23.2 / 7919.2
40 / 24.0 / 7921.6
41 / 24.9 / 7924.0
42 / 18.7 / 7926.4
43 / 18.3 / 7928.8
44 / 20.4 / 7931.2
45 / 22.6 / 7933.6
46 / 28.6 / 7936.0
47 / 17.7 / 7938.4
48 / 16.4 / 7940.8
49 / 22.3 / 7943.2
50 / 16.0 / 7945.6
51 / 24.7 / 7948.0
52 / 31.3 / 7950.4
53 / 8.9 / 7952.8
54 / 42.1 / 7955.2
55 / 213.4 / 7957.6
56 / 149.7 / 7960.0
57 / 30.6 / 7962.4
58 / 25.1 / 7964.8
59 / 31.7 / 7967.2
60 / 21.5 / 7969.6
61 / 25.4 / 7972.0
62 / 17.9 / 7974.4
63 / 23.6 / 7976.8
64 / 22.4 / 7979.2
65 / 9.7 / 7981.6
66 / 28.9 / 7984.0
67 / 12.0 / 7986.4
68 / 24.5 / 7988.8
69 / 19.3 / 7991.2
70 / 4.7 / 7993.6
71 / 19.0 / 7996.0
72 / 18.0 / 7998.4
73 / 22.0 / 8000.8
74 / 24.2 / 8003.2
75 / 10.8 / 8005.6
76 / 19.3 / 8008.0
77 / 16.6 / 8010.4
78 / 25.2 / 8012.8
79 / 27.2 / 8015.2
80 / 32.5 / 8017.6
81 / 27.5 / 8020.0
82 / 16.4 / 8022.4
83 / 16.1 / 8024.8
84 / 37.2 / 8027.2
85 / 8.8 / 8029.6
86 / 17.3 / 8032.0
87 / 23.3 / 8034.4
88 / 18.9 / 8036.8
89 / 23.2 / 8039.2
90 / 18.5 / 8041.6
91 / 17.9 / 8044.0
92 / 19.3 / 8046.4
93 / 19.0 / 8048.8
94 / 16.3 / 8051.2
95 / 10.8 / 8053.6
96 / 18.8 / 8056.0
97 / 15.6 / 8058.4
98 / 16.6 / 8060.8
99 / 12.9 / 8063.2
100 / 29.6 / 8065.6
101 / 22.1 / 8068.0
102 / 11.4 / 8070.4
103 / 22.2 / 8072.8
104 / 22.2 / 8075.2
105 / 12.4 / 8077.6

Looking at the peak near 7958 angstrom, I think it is [O III] 5007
